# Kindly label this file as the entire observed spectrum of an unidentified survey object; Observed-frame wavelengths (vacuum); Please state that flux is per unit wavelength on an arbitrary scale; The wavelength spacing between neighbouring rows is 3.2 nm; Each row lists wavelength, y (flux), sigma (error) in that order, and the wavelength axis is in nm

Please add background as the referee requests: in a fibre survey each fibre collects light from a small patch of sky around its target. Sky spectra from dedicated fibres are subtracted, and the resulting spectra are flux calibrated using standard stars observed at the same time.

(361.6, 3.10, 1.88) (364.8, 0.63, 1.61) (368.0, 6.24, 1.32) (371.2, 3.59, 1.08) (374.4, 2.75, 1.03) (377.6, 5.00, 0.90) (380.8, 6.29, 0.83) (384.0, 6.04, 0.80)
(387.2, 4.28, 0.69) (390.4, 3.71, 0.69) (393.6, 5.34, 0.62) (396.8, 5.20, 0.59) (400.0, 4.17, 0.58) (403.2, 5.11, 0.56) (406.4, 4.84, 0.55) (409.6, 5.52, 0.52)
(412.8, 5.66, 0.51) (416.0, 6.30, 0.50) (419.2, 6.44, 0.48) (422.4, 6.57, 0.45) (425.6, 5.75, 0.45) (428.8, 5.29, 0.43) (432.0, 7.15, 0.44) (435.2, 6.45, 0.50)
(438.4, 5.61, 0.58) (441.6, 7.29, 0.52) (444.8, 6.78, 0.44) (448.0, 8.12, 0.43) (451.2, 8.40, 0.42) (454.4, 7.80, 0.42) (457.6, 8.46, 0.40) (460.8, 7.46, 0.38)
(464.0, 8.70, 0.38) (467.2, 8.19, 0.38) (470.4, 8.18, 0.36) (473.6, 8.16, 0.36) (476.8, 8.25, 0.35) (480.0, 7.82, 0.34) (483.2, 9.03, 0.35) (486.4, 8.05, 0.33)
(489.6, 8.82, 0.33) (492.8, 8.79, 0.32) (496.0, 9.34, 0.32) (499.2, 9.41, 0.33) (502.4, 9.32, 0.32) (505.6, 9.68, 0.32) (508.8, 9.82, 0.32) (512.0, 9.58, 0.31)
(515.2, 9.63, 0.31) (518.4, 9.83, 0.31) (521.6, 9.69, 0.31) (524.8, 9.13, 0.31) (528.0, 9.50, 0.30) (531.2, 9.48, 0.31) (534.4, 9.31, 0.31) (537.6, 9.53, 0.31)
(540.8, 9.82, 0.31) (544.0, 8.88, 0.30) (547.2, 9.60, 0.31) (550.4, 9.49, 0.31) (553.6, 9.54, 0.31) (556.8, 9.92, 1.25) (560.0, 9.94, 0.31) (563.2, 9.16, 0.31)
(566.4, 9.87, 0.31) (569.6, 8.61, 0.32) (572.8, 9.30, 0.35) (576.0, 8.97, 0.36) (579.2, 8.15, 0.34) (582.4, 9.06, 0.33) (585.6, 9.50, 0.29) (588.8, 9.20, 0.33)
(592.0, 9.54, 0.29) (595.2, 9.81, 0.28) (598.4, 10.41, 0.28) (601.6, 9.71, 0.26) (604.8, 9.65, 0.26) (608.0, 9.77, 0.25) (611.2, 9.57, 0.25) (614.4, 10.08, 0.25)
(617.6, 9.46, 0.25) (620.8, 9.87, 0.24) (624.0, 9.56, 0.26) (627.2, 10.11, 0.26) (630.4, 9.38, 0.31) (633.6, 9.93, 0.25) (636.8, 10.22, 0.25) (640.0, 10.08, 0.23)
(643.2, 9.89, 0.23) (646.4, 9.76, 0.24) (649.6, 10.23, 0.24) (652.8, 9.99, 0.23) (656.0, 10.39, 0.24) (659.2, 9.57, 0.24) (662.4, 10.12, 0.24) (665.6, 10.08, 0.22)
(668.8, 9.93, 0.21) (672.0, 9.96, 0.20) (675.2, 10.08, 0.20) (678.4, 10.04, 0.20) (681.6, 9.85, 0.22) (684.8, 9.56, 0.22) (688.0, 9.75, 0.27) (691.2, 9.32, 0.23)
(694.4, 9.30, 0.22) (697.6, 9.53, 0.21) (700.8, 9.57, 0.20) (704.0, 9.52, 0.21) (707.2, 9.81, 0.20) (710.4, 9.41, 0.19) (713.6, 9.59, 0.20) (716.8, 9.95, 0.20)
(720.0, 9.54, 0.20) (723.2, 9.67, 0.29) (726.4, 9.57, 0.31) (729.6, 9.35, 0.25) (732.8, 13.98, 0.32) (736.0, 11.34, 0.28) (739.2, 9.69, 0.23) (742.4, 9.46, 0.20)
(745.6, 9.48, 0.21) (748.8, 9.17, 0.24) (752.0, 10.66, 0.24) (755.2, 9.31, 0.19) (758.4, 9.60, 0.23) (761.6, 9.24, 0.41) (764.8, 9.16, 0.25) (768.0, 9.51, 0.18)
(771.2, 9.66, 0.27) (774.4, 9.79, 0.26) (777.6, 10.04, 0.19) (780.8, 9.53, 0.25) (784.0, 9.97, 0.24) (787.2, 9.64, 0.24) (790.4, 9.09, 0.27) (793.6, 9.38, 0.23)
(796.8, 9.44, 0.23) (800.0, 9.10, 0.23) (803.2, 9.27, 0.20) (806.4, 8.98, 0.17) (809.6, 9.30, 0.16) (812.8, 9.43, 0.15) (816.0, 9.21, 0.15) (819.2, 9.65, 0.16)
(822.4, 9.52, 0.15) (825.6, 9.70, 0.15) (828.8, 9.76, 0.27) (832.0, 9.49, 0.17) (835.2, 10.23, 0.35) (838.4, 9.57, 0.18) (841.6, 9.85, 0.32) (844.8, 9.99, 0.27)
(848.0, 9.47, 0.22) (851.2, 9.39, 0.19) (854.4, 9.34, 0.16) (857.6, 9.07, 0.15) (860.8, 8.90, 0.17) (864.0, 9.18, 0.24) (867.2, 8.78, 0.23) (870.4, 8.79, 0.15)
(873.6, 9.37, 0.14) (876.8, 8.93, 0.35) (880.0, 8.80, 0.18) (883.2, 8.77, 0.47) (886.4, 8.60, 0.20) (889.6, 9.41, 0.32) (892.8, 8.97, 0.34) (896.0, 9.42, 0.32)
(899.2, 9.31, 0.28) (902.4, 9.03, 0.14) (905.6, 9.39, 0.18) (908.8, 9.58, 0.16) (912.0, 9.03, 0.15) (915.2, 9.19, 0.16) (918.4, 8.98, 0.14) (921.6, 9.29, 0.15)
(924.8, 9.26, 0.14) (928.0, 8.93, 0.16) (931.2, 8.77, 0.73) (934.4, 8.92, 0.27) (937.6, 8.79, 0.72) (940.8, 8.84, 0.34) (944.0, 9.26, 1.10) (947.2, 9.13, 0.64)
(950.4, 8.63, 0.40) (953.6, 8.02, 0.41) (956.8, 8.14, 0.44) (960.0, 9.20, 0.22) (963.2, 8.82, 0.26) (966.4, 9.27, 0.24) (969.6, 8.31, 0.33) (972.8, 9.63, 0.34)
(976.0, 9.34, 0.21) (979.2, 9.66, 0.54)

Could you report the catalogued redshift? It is 0.118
